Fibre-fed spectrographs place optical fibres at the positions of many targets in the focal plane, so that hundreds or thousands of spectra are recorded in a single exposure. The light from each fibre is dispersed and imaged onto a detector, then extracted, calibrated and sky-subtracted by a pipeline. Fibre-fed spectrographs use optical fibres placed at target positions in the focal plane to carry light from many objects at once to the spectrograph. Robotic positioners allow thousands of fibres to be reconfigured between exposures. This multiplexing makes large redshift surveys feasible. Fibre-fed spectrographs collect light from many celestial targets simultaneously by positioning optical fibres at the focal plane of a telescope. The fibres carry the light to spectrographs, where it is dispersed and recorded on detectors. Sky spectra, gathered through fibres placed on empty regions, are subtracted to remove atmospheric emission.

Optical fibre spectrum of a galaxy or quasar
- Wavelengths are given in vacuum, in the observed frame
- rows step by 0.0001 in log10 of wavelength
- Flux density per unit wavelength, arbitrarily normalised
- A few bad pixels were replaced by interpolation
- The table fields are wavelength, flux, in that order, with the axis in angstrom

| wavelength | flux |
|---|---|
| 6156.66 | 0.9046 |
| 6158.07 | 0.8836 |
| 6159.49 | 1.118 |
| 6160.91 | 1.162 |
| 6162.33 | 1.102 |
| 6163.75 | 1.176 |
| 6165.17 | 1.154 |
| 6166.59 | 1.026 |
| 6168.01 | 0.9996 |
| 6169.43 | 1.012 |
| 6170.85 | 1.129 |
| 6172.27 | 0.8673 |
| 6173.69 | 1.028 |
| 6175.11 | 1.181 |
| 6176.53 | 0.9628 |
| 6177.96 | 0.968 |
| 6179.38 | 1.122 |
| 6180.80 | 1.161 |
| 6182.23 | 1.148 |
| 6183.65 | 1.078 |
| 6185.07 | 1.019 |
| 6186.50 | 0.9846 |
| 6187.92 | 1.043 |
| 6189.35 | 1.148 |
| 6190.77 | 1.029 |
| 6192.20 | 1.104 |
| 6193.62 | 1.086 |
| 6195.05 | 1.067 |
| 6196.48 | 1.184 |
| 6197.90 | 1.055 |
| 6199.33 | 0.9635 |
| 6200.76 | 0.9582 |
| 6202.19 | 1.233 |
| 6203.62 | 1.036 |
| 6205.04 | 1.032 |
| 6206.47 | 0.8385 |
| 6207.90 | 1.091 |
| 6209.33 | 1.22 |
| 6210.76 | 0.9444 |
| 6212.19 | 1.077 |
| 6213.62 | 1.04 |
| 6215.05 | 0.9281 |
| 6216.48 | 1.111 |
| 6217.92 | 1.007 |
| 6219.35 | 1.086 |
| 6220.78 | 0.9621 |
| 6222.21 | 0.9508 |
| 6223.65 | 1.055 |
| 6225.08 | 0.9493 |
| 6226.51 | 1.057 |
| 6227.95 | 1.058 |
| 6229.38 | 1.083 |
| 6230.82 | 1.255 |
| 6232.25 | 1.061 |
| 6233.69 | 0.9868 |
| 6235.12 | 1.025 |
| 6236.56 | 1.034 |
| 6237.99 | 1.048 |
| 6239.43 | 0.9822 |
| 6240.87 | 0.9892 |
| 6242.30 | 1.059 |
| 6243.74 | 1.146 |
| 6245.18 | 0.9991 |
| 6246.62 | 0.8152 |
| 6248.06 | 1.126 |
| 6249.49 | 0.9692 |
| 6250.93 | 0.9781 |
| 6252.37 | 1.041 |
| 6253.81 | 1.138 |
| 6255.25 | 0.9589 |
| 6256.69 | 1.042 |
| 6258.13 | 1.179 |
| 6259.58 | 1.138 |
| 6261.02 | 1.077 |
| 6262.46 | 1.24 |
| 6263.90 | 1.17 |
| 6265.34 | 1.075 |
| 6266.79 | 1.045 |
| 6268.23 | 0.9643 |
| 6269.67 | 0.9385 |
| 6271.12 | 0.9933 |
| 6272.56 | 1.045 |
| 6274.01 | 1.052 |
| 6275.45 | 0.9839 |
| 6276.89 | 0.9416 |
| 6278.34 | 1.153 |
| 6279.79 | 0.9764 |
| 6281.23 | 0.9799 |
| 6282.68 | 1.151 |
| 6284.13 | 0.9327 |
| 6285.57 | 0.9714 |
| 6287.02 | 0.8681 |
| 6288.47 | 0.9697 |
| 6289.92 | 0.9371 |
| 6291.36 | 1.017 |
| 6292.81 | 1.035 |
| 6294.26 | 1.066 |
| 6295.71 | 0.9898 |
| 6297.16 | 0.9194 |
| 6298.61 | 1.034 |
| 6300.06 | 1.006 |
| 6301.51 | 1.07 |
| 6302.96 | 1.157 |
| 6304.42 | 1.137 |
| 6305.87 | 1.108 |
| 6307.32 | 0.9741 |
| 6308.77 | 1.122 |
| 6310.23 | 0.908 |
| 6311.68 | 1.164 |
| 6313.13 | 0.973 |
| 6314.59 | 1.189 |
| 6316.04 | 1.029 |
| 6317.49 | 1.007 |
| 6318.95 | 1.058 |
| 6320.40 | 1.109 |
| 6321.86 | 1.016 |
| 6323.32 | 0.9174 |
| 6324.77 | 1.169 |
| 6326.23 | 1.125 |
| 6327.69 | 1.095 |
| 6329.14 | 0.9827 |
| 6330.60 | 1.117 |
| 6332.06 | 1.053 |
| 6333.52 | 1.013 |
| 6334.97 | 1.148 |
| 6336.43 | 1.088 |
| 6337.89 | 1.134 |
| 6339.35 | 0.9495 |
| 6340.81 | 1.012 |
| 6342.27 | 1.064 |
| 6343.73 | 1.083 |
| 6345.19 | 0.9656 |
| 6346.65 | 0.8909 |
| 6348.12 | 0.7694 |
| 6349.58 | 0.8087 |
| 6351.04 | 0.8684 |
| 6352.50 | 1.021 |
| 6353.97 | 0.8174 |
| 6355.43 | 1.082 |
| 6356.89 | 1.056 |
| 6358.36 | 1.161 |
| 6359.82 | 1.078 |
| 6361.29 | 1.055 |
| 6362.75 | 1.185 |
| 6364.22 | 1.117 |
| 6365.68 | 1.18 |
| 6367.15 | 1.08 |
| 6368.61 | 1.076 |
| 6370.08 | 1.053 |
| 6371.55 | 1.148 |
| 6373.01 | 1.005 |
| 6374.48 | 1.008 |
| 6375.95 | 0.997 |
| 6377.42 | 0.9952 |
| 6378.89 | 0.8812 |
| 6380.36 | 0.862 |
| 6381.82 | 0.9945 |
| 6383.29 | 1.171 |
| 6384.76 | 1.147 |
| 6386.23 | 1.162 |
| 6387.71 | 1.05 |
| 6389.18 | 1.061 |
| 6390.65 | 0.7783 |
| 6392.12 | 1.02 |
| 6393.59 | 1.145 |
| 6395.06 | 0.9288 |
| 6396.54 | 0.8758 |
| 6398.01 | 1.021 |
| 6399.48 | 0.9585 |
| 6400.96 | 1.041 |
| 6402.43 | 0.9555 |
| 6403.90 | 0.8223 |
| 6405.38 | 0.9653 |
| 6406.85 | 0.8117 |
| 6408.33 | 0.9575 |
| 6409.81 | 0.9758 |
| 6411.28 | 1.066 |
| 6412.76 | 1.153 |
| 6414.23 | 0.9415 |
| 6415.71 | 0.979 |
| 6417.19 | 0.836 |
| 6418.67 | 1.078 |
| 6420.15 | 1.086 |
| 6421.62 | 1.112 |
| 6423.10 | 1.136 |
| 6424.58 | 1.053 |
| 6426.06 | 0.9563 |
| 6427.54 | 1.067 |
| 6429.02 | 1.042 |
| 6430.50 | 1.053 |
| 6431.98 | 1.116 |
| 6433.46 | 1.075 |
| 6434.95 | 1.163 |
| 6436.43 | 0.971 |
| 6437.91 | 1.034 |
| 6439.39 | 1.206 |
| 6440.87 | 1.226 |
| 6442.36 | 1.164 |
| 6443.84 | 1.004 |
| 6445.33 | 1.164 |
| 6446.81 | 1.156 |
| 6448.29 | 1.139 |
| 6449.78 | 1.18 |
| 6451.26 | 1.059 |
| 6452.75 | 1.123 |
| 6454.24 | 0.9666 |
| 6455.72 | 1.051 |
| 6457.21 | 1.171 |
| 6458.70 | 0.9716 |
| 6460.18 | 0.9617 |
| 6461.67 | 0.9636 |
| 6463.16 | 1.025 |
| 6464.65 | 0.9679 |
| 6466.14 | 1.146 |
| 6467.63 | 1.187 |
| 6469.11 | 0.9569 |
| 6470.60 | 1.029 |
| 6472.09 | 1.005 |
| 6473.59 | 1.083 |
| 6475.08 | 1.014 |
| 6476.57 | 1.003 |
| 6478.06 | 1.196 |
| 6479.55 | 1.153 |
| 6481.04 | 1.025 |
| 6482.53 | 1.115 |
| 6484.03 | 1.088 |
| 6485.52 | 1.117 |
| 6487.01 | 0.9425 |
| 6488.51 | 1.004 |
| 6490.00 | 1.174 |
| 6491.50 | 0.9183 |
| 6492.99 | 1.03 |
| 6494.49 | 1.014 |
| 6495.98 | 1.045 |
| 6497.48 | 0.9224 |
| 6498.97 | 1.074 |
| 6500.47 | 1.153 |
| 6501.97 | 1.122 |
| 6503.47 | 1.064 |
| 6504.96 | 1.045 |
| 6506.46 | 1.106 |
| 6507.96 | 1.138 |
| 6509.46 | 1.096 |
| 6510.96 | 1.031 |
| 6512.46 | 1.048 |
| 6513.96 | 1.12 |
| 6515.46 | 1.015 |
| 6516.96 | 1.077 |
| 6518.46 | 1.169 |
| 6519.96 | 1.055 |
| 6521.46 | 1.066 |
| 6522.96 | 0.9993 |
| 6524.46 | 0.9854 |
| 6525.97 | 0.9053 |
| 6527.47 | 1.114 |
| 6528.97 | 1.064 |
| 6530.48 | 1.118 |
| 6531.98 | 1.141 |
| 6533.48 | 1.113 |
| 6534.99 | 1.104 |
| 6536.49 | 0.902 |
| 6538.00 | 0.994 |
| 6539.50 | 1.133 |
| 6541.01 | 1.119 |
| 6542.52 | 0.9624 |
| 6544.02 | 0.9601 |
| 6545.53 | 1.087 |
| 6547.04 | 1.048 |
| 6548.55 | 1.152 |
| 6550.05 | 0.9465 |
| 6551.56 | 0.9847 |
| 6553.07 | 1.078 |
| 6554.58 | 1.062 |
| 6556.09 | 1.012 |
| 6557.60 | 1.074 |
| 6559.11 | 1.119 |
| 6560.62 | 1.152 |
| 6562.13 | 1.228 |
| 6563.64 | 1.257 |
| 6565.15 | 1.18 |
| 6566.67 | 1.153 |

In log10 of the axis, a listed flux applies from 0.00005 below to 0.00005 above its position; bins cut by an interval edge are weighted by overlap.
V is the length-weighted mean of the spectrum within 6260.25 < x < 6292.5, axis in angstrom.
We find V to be 1.02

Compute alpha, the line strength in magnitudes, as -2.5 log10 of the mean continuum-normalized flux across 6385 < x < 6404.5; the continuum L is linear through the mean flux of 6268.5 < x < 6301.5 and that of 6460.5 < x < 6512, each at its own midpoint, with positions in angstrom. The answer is 0.04 mag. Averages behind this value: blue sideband 0.999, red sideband 1.06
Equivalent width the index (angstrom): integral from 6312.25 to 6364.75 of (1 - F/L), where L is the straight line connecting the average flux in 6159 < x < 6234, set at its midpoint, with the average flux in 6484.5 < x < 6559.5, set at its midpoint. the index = 1.1 angstrom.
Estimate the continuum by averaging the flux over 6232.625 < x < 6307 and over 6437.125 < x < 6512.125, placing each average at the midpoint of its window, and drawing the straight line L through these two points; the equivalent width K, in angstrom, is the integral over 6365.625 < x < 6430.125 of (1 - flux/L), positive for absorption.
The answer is 2.64 angstrom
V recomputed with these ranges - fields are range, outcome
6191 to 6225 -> 1.04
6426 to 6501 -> 1.07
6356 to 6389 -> 1.07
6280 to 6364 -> 1.03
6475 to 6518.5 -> 1.07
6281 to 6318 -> 1.03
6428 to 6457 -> 1.1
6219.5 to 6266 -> 1.05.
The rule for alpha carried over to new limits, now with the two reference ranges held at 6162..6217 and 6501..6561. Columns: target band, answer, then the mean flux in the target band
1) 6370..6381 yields 0.07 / 0.991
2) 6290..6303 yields 0.04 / 1.02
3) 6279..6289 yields 0.09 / 0.979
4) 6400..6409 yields 0.15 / 0.926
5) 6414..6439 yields 0.02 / 1.05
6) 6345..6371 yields 0.05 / 1.02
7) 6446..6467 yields 0.00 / 1.06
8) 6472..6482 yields -0.01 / 1.07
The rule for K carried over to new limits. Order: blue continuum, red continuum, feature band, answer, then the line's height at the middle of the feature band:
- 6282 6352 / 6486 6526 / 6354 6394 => -0.8 angstrom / 1.03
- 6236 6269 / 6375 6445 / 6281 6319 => 0.6 angstrom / 1.04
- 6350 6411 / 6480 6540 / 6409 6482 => -2.0 angstrom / 1.04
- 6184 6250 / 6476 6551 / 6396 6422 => 1.8 angstrom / 1.05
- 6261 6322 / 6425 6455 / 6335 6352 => 1.3 angstrom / 1.06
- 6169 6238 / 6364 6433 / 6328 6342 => -0.4 angstrom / 1.03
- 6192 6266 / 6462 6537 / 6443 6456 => -0.5 angstrom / 1.06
